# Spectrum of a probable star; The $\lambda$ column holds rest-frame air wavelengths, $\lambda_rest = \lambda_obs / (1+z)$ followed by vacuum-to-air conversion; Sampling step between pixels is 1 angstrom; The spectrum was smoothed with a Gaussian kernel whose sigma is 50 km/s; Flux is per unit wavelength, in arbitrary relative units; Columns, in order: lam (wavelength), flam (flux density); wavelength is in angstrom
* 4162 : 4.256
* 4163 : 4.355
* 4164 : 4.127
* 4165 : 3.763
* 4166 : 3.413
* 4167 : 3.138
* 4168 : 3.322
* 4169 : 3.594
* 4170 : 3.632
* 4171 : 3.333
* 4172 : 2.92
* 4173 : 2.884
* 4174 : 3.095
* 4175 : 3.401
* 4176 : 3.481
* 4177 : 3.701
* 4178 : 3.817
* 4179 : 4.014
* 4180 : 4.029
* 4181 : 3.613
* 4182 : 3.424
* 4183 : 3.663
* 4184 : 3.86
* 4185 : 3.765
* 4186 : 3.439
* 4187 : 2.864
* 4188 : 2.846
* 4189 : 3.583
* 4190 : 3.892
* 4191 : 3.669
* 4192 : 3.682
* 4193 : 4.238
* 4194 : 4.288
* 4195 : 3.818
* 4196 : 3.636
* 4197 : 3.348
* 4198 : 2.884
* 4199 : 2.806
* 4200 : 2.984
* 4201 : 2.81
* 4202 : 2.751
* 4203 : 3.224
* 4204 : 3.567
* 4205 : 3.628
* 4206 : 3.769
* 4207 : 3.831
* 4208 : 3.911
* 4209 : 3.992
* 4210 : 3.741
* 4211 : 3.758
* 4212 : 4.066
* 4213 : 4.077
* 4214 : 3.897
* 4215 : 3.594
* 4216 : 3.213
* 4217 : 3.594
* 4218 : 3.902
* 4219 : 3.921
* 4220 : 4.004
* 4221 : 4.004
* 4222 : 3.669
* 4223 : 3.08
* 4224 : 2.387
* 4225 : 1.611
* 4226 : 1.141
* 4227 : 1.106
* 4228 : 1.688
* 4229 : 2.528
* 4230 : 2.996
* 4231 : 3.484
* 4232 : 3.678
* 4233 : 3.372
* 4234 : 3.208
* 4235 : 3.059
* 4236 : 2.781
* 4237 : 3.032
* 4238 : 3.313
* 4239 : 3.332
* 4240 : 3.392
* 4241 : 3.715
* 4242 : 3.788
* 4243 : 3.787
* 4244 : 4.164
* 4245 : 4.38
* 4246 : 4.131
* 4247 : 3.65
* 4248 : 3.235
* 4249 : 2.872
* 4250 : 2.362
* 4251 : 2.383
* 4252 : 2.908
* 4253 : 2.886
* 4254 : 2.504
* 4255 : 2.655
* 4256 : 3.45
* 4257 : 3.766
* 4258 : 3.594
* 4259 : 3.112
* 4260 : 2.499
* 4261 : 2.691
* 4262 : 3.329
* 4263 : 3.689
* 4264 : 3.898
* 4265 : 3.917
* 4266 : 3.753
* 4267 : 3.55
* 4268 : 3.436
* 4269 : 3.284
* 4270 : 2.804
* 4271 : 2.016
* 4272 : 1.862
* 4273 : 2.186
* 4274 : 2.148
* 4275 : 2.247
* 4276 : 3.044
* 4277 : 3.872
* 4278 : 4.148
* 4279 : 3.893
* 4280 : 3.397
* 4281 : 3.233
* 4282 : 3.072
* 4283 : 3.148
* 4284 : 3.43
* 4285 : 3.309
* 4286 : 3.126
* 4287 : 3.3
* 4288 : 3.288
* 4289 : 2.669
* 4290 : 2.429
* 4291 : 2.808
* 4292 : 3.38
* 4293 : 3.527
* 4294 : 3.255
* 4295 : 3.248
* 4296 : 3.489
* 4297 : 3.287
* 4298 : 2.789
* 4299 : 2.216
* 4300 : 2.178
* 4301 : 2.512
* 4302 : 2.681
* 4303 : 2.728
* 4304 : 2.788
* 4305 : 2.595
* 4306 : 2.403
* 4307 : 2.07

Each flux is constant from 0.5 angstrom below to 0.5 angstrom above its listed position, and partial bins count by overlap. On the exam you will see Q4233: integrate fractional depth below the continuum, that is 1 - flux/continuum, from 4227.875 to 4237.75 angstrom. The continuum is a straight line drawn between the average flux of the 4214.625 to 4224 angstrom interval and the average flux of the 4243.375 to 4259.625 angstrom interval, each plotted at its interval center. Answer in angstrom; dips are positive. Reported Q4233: 1.2 angstrom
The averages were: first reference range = 3.6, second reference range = 3.25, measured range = 3.04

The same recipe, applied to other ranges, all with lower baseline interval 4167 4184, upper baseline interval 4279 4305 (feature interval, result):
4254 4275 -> 0.58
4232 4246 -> -1.22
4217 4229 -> 1.85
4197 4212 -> -0.22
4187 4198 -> -0.64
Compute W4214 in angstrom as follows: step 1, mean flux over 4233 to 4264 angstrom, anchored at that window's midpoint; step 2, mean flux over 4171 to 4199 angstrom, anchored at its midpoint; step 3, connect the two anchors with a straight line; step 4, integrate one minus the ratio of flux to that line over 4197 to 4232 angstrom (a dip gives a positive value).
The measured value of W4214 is 1.8 angstrom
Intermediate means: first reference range 3.53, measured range 3.23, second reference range 3.27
